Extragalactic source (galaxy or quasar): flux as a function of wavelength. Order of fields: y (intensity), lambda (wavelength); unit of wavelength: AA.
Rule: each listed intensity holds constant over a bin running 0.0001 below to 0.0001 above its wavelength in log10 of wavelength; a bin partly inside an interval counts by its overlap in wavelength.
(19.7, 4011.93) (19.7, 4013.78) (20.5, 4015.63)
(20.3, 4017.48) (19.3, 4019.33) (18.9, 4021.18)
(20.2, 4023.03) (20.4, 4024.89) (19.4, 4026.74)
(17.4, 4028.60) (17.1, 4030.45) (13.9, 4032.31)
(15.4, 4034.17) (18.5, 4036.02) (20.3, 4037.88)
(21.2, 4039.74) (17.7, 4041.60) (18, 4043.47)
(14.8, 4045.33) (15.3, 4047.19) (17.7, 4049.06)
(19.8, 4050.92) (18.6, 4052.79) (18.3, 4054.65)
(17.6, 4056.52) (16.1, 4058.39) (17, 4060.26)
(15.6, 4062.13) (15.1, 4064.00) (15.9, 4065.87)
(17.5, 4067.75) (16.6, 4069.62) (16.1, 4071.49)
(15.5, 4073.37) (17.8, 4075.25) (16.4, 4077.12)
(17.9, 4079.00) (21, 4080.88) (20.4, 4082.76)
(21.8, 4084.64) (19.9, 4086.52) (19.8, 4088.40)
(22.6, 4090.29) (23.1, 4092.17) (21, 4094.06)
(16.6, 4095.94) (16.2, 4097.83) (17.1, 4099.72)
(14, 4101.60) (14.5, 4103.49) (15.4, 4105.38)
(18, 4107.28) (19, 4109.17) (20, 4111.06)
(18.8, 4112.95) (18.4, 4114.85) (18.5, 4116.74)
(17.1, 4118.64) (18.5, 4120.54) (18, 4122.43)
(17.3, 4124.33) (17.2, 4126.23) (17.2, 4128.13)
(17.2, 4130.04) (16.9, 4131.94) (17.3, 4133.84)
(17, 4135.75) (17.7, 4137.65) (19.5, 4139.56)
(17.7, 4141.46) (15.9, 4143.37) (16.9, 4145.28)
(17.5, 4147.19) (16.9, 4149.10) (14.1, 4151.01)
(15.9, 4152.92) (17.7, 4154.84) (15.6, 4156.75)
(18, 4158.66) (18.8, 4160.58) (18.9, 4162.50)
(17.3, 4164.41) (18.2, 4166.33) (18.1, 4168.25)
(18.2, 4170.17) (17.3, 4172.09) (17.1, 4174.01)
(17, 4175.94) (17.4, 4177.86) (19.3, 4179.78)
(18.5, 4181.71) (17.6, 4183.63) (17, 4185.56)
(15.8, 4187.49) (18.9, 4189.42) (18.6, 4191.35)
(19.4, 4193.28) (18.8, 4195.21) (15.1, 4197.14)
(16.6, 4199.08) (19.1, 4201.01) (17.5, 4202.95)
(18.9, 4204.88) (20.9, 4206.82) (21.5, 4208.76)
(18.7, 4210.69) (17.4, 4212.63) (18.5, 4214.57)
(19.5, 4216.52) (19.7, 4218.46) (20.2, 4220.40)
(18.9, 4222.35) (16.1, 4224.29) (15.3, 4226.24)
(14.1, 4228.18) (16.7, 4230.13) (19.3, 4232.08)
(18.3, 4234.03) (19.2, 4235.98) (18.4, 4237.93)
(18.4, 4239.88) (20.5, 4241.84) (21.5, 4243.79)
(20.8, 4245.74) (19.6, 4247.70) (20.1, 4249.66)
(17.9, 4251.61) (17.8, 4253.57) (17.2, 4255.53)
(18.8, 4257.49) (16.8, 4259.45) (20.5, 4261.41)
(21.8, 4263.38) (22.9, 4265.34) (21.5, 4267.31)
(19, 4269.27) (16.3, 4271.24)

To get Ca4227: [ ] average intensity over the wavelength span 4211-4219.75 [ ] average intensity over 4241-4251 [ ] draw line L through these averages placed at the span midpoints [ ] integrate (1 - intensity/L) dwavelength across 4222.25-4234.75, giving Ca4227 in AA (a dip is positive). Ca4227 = 1.7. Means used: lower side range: 18.8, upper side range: 20.4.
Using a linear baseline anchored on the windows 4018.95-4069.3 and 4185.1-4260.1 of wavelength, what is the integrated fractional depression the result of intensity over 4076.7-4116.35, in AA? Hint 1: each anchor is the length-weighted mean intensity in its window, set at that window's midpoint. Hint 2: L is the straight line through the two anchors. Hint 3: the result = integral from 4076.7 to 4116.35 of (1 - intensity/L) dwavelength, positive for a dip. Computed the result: -1.83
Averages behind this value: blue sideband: 17.6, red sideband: 18.4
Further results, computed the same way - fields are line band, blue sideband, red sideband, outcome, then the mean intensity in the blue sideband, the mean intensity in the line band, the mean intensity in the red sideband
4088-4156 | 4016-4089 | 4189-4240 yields 1.70 AA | 18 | 17.7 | 18.3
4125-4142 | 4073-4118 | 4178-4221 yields 0.91 AA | 18.5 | 17.5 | 18.5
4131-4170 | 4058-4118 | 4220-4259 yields 1.76 AA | 17.9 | 17.3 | 18.4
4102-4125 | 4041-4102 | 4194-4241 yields 0.35 AA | 17.9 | 17.7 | 18.2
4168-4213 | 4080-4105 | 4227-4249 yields 1.74 AA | 19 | 18.1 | 18.8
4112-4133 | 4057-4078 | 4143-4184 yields -0.97 AA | 16.4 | 17.7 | 17.4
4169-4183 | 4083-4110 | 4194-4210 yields 0.56 AA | 18.5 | 17.8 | 18.6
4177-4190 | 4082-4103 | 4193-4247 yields 0.68 AA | 19.2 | 17.8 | 18.5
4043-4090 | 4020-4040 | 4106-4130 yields 1.41 AA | 18.3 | 17.7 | 18.1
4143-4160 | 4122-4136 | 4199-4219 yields 1.12 AA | 17.2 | 16.6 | 19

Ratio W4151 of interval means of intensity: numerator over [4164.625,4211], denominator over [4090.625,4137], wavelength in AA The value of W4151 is 1.0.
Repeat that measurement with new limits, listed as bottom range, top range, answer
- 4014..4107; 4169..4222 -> 1.02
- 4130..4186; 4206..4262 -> 1.07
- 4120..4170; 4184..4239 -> 1.05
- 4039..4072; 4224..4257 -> 1.07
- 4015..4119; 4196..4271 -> 1.04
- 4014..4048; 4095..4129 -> 0.95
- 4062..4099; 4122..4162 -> 0.93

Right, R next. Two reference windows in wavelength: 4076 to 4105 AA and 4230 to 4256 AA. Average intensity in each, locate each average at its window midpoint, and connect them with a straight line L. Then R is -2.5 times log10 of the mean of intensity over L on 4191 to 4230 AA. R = 0.05 mag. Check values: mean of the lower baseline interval 18.7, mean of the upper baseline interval 19.1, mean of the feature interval 18.2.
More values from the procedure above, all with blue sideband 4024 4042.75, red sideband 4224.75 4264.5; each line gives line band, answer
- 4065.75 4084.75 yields 0.02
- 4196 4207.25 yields 0.04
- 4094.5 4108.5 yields 0.13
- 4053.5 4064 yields 0.09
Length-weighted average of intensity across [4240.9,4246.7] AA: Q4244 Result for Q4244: 21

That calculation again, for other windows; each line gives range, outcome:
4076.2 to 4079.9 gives 17.1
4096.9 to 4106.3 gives 15.4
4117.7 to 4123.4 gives 17.9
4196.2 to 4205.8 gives 17.4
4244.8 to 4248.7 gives 20.2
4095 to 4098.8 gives 16.4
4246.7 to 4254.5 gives 18.9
